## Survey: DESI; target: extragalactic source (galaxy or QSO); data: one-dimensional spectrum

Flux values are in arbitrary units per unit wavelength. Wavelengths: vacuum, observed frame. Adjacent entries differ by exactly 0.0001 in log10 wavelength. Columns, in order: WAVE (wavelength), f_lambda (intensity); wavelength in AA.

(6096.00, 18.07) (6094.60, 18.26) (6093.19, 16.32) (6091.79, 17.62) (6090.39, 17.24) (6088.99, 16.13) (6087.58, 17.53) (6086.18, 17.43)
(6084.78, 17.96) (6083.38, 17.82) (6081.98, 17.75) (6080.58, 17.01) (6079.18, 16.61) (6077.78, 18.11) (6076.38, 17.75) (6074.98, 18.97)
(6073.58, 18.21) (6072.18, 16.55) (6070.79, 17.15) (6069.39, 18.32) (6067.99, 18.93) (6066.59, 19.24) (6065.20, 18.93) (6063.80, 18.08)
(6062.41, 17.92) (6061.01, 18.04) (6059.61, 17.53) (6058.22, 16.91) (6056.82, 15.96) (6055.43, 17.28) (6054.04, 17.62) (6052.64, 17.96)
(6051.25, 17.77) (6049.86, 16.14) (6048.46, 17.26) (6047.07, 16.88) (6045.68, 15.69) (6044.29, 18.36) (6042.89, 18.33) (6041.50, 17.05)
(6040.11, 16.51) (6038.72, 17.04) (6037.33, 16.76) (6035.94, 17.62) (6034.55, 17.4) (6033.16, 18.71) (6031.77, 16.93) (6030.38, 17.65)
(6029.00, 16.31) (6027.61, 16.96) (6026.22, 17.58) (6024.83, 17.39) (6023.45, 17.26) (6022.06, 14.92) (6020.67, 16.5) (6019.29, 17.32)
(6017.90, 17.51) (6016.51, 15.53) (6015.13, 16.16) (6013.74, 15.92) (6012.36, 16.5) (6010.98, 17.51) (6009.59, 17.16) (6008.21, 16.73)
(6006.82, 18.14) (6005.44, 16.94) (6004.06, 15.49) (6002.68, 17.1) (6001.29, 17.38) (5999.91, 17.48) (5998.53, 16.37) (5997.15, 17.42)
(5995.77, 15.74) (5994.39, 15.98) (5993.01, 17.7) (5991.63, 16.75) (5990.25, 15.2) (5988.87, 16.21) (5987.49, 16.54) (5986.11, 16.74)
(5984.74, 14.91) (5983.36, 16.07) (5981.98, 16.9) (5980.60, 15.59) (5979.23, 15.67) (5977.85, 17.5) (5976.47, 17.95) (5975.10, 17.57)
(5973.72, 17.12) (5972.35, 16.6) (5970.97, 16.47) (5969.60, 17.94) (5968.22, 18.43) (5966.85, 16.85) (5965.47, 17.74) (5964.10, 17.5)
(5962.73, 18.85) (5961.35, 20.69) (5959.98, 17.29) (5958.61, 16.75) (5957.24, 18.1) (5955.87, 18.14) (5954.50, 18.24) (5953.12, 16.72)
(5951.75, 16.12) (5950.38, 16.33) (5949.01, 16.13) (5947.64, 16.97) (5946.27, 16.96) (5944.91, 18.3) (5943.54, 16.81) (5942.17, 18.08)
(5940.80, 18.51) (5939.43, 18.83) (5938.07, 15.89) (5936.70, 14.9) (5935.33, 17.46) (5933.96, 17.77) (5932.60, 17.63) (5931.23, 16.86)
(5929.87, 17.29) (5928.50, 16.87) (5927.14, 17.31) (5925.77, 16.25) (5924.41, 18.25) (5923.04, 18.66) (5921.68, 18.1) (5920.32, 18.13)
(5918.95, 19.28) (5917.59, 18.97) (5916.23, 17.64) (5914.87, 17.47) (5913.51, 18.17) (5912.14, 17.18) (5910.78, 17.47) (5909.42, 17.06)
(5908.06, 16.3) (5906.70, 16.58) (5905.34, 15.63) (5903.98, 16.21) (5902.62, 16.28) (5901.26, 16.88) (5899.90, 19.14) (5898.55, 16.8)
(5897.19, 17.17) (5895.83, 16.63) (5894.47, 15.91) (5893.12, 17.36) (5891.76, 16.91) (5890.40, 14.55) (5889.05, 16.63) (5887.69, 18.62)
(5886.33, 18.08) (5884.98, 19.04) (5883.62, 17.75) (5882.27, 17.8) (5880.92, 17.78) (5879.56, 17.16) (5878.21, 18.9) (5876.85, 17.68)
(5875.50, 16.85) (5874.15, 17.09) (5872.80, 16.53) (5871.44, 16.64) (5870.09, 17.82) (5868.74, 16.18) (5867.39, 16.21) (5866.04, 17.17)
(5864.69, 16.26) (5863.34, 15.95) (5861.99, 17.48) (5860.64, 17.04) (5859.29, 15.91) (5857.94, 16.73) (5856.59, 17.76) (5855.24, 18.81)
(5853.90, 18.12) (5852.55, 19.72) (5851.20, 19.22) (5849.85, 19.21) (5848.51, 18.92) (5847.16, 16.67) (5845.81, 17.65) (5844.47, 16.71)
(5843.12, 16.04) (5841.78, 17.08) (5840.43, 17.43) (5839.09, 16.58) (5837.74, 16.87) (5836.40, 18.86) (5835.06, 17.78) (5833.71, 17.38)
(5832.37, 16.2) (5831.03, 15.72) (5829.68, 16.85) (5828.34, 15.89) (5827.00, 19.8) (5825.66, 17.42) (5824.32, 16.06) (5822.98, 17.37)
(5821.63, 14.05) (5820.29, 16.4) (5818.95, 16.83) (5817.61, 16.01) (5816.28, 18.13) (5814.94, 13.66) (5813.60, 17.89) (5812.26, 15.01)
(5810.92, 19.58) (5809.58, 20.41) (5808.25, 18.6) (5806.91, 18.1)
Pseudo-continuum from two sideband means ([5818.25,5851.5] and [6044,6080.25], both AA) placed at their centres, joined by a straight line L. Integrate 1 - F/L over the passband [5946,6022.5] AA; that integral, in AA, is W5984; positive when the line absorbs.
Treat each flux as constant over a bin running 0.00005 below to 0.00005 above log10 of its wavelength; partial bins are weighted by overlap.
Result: 2.3 AA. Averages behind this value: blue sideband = 17.1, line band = 16.9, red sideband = 17.6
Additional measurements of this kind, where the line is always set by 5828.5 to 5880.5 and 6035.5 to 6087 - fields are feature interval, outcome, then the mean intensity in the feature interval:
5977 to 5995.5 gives 1.2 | 16.3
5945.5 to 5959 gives 0.3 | 17.1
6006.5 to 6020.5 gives 0.6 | 16.8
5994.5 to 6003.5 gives 0.3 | 16.8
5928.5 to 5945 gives 0.1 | 17.3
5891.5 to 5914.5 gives 0.6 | 16.9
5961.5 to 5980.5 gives 0.0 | 17.4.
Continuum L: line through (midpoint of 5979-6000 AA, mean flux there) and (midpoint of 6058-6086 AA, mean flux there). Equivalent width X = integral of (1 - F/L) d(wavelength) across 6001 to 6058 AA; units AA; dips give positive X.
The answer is 0.3 AA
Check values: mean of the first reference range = 16.3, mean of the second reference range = 17.9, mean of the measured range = 17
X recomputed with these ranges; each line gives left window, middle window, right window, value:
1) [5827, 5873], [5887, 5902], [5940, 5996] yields 0.2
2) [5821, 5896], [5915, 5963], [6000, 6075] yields -0.9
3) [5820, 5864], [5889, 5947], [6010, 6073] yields 0.1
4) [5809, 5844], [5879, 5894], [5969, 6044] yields -0.4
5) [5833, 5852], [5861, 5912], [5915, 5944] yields 1.6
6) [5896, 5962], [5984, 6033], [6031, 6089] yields 2.2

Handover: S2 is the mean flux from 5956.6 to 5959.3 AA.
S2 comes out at 17.4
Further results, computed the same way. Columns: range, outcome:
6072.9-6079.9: 17.9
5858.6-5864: 16.6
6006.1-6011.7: 17.4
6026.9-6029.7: 16.7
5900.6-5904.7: 16.4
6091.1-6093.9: 16.9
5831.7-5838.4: 17.4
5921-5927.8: 17.7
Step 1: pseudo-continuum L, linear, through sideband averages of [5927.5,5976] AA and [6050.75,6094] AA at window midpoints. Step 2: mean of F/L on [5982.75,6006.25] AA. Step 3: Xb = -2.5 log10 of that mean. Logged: 0.06 mag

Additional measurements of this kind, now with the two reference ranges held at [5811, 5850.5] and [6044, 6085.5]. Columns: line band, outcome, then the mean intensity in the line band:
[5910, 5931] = -0.04 mag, 17.8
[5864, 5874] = 0.02 mag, 16.7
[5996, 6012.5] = 0.03 mag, 17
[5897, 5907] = 0.02 mag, 16.8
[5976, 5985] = 0.06 mag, 16.4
